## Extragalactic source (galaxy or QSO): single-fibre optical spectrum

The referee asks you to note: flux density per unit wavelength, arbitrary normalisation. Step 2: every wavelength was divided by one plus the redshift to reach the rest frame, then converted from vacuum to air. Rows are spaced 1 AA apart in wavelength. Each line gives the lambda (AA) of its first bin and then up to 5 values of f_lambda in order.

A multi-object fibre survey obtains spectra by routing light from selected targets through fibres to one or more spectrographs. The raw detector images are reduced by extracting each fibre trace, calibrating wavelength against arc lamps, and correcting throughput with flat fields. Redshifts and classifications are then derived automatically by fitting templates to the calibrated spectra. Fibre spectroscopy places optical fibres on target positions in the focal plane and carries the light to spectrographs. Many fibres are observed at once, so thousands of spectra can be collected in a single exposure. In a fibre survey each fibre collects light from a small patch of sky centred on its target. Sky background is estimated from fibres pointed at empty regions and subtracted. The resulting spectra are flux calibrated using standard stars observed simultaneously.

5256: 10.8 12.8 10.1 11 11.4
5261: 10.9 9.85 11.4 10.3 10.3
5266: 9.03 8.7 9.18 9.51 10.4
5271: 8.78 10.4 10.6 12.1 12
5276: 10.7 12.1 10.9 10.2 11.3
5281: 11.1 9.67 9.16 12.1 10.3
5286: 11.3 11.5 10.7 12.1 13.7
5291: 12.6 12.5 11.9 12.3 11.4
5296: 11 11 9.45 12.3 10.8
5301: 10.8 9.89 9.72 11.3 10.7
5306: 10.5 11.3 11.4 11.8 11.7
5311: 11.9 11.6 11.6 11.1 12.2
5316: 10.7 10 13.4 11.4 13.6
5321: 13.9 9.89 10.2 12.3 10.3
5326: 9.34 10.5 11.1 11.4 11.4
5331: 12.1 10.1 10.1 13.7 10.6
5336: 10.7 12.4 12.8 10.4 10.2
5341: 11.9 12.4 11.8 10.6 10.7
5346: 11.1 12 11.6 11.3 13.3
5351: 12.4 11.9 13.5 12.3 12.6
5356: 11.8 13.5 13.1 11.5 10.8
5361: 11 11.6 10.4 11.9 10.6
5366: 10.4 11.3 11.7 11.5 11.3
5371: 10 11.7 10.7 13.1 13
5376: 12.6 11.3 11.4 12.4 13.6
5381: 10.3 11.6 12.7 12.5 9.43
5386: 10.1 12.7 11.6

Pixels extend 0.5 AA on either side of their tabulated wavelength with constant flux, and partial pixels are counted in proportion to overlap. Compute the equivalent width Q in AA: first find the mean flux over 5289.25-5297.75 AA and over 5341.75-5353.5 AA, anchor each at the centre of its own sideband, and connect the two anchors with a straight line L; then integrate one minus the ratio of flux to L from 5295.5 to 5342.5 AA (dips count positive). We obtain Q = 2.7 AA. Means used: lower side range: 12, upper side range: 11.9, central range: 11.3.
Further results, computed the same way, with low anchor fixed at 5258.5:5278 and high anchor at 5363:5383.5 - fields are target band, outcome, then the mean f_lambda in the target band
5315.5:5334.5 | -0.4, 11.3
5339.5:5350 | -0.1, 11.5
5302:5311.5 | -0.2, 11.1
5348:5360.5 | -1.0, 12.3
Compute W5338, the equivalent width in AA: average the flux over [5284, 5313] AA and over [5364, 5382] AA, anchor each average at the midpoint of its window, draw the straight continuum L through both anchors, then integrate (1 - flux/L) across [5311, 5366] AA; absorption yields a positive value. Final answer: -0.4 AA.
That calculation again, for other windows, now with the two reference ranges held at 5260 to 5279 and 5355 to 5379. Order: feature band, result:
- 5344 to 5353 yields -0.3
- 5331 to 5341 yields -0.1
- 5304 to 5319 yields -0.7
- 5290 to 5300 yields -0.9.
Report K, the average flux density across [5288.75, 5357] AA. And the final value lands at 11.5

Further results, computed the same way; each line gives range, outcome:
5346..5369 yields 11.8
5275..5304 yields 11.2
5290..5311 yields 11.3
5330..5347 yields 11.4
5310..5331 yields 11.4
